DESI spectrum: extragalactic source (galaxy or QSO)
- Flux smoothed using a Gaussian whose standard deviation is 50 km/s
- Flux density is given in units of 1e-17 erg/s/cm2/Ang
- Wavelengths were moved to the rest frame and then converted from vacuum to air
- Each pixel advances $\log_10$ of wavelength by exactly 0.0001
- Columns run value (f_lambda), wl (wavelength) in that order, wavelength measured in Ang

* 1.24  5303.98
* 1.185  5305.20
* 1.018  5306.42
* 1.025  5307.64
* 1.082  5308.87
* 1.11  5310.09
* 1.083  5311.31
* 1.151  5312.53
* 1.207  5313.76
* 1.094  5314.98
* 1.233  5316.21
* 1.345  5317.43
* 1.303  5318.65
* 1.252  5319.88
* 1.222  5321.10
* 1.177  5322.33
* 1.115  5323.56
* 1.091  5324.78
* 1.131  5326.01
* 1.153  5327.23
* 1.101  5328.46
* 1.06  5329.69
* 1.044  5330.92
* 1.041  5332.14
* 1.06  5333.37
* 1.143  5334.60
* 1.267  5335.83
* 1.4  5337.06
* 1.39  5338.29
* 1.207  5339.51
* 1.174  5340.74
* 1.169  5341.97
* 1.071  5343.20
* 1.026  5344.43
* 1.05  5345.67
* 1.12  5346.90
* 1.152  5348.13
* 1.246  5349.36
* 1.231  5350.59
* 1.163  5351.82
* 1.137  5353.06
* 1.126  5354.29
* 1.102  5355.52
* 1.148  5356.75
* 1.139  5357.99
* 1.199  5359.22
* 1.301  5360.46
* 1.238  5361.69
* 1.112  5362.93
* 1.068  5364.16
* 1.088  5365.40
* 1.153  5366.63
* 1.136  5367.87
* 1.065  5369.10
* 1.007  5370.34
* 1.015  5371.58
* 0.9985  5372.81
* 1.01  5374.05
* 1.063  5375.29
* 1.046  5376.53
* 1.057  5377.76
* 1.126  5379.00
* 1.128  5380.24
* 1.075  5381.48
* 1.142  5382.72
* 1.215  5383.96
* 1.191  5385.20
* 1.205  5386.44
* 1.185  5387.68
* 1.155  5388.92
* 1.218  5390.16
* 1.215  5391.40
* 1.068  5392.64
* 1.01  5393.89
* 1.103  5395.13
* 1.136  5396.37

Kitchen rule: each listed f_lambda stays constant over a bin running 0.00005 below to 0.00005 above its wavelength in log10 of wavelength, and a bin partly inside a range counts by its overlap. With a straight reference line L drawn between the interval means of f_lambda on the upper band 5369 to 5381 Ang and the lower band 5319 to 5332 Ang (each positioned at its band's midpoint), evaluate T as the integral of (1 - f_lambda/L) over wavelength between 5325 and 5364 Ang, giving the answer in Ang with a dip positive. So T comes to -1.93 Ang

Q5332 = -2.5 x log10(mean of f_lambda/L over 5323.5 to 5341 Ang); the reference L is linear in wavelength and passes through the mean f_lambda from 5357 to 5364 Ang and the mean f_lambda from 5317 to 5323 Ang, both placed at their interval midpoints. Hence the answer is 0.07 mag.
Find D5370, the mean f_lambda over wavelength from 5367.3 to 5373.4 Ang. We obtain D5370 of 1.04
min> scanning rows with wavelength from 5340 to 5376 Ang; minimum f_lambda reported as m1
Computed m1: 0.9985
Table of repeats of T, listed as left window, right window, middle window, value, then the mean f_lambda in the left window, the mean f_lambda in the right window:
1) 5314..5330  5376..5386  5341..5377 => 0.9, 1.18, 1.13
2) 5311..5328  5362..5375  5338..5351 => -0.4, 1.18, 1.07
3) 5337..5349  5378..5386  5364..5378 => 1.1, 1.17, 1.14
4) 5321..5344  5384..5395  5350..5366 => 0.0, 1.16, 1.16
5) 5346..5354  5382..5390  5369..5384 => 1.4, 1.17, 1.18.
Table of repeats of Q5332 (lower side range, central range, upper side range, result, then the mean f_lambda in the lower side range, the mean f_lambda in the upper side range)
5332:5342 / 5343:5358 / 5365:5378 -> 0.02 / 1.22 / 1.06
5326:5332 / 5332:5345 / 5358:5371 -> -0.08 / 1.09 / 1.14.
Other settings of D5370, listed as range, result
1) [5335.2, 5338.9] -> 1.35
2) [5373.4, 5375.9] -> 1.03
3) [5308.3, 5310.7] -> 1.1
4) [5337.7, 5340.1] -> 1.3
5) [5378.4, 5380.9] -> 1.13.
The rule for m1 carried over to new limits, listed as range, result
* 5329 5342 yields 1.041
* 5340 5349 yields 1.026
